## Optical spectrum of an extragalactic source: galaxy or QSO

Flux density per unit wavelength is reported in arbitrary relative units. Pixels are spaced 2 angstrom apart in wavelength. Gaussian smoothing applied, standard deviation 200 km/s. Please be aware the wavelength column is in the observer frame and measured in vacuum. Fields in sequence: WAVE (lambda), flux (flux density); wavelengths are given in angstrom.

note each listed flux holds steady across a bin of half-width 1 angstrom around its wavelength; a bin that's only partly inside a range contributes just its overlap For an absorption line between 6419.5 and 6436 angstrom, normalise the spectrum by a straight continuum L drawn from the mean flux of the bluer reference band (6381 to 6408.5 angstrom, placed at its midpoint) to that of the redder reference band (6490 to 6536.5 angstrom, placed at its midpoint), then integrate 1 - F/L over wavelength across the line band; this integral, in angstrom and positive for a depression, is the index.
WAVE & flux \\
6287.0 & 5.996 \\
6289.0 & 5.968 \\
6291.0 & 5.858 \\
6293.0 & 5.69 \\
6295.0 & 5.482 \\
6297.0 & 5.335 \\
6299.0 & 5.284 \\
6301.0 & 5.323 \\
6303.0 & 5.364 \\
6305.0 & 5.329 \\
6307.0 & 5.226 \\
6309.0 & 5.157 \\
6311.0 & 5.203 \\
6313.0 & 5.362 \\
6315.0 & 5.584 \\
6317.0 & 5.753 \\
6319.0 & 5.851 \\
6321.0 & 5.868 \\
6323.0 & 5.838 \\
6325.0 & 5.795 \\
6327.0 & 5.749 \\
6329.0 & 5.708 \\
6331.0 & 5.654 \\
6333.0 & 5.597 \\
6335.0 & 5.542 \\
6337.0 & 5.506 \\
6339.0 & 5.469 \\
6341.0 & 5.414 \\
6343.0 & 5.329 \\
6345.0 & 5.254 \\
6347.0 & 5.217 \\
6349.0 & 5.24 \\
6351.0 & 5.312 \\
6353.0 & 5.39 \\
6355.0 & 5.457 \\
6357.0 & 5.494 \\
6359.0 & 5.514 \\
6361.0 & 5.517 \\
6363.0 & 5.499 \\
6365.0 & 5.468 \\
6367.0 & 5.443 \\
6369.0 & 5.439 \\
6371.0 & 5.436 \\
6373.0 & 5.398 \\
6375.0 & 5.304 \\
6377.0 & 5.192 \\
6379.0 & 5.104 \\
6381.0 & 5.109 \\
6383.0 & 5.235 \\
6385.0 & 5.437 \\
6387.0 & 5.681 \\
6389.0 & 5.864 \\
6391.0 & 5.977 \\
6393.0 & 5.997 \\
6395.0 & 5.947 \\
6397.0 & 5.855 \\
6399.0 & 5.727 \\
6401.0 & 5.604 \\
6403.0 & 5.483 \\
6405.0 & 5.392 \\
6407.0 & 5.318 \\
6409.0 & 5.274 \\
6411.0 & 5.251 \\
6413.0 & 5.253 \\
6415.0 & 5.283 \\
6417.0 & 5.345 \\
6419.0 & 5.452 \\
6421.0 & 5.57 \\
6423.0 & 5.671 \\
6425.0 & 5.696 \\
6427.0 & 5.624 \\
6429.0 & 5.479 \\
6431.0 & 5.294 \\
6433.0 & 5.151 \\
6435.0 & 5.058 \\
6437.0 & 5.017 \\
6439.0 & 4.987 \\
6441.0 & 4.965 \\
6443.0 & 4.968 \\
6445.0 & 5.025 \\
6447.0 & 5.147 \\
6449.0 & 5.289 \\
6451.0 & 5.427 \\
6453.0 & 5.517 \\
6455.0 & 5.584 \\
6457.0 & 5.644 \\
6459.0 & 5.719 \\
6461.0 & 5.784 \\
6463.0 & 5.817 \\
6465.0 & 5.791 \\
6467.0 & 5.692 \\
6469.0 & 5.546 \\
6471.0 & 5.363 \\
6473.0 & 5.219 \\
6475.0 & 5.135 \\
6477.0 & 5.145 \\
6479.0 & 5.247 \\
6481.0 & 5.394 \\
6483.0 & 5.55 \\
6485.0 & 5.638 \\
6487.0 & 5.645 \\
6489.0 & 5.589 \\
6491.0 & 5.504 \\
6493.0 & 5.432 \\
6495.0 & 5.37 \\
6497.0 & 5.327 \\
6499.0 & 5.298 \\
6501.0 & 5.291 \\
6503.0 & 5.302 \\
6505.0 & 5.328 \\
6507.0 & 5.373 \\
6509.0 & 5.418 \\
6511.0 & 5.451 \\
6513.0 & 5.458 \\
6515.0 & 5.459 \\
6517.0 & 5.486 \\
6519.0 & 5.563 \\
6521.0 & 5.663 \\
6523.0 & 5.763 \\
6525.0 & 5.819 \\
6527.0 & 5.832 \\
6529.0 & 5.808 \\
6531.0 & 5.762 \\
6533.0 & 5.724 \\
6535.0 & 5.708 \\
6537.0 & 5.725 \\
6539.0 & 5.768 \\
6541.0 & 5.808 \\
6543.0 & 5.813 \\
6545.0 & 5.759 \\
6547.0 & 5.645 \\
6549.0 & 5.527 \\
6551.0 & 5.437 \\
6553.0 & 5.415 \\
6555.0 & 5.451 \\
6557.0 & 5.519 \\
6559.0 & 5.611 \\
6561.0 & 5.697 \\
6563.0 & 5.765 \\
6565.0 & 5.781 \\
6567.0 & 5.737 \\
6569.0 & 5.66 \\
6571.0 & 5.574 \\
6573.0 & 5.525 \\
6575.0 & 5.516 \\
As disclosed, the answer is 0.47 angstrom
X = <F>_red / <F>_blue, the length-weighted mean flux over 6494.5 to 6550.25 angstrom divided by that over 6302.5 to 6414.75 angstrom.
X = 1.02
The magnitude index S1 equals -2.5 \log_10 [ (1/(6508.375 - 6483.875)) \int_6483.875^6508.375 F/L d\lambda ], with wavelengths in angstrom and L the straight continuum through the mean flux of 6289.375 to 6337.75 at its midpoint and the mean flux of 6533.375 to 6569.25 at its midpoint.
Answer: 0.04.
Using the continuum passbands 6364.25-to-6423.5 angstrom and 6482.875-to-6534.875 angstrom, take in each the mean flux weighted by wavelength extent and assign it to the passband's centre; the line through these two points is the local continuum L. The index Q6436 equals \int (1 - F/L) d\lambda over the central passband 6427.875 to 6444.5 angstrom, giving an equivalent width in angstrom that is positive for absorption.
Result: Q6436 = 1.2 angstrom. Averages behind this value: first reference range 5.48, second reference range 5.54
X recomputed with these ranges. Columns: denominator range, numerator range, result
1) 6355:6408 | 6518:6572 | 1.03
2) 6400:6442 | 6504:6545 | 1.06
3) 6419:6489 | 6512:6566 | 1.05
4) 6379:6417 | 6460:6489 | 1.00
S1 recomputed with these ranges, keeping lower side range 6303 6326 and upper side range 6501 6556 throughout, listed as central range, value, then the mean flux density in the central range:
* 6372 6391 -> 0.03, 5.4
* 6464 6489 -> 0.03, 5.45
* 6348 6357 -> 0.04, 5.37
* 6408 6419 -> 0.05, 5.3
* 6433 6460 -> 0.06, 5.25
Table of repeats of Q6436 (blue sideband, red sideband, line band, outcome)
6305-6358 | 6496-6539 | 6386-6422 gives -0.3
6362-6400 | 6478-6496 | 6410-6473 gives 1.2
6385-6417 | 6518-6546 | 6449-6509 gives 2.3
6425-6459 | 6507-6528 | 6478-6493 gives -0.1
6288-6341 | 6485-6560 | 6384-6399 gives -0.7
